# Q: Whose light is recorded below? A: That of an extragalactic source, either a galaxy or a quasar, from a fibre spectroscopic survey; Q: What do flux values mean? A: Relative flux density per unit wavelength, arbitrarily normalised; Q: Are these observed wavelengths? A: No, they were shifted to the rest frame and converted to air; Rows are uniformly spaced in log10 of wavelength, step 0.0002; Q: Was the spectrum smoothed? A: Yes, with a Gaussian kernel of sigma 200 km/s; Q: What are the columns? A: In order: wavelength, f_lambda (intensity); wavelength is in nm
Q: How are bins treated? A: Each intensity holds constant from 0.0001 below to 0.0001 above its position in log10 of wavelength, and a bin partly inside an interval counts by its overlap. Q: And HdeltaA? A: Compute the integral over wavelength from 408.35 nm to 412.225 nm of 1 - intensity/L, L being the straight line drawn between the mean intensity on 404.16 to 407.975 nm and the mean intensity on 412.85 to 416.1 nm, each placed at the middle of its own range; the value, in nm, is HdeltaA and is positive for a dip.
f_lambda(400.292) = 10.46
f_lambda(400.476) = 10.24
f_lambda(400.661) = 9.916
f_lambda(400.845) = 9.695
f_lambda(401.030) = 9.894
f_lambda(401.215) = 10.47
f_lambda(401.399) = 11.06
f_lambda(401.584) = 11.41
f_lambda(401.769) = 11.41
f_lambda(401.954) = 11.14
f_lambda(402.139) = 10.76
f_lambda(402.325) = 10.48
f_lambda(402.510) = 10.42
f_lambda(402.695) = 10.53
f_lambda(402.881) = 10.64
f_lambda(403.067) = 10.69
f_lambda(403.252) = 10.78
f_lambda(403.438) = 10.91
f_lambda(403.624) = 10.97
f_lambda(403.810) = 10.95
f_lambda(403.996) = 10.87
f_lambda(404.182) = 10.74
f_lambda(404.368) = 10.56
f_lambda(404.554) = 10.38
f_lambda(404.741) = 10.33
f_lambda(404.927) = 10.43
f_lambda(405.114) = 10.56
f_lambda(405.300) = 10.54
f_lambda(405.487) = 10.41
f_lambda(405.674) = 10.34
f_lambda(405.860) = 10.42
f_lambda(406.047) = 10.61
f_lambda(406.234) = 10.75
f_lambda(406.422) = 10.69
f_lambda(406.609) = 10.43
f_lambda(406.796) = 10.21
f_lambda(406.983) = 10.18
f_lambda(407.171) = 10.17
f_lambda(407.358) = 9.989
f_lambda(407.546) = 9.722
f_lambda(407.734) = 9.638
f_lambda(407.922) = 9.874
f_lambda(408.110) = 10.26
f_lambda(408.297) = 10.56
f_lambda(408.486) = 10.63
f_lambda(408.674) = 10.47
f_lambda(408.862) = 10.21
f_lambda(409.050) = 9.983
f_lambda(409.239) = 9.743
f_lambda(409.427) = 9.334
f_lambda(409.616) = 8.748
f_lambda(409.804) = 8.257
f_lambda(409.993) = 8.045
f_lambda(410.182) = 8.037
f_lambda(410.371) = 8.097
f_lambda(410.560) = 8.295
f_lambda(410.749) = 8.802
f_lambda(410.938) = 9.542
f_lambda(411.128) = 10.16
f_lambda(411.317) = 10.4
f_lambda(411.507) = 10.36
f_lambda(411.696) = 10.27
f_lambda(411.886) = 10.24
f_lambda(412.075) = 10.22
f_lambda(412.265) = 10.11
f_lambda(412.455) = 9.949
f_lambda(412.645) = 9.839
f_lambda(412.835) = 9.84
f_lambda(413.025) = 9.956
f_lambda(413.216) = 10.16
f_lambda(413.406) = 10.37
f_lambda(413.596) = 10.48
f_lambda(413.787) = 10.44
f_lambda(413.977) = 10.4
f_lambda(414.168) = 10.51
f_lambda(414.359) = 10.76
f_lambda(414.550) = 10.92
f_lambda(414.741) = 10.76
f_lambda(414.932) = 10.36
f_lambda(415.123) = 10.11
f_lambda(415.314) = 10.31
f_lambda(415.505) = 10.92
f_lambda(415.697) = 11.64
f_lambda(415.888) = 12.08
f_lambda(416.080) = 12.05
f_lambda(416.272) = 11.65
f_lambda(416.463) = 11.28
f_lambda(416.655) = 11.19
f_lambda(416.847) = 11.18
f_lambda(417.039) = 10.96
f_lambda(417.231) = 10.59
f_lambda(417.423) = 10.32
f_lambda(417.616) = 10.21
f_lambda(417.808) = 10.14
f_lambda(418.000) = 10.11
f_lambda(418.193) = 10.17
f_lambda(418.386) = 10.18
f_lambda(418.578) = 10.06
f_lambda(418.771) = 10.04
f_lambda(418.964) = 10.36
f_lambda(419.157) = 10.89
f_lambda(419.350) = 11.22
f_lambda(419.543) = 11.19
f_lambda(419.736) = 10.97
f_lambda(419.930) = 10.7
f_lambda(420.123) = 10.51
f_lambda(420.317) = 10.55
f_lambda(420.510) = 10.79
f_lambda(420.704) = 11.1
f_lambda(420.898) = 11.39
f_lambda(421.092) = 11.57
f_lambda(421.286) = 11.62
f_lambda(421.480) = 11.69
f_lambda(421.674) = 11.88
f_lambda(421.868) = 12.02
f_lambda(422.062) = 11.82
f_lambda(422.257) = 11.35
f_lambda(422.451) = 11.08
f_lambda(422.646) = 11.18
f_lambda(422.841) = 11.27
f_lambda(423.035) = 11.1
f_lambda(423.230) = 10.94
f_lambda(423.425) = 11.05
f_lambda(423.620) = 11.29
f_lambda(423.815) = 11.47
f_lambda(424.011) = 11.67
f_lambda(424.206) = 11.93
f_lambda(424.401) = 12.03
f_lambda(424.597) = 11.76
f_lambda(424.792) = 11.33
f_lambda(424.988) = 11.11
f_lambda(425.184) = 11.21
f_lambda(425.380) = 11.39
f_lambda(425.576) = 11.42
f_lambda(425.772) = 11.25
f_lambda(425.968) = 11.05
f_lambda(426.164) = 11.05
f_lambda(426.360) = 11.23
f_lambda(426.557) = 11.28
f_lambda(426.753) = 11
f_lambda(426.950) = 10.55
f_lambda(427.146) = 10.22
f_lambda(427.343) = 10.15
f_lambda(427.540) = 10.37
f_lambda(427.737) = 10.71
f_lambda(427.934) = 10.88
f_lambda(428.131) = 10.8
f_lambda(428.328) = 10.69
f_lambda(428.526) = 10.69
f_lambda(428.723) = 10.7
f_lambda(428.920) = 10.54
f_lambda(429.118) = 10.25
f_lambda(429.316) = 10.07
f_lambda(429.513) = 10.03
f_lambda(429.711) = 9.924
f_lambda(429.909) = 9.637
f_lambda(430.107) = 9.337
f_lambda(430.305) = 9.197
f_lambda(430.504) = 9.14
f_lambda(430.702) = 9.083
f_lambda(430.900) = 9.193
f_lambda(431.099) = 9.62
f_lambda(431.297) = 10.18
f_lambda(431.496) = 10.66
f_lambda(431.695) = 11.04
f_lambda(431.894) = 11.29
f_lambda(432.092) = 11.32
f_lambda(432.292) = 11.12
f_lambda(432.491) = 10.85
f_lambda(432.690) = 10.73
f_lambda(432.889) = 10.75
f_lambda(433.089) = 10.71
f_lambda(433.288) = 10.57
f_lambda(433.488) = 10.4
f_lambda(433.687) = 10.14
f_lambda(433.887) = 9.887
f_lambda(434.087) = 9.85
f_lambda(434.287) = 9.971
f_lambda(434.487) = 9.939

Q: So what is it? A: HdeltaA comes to 0.36 nm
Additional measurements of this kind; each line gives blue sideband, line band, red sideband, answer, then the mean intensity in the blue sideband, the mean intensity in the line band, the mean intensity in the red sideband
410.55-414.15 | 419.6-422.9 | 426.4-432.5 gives -0.345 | 10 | 11.3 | 10.3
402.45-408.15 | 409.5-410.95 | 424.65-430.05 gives 0.287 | 10.5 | 8.43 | 10.7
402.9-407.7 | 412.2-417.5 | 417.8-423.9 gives 0.059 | 10.5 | 10.7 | 11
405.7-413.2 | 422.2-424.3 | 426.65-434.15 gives -0.237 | 9.83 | 11.3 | 10.3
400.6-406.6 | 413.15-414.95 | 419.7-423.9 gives 0.074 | 10.6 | 10.5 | 11.2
